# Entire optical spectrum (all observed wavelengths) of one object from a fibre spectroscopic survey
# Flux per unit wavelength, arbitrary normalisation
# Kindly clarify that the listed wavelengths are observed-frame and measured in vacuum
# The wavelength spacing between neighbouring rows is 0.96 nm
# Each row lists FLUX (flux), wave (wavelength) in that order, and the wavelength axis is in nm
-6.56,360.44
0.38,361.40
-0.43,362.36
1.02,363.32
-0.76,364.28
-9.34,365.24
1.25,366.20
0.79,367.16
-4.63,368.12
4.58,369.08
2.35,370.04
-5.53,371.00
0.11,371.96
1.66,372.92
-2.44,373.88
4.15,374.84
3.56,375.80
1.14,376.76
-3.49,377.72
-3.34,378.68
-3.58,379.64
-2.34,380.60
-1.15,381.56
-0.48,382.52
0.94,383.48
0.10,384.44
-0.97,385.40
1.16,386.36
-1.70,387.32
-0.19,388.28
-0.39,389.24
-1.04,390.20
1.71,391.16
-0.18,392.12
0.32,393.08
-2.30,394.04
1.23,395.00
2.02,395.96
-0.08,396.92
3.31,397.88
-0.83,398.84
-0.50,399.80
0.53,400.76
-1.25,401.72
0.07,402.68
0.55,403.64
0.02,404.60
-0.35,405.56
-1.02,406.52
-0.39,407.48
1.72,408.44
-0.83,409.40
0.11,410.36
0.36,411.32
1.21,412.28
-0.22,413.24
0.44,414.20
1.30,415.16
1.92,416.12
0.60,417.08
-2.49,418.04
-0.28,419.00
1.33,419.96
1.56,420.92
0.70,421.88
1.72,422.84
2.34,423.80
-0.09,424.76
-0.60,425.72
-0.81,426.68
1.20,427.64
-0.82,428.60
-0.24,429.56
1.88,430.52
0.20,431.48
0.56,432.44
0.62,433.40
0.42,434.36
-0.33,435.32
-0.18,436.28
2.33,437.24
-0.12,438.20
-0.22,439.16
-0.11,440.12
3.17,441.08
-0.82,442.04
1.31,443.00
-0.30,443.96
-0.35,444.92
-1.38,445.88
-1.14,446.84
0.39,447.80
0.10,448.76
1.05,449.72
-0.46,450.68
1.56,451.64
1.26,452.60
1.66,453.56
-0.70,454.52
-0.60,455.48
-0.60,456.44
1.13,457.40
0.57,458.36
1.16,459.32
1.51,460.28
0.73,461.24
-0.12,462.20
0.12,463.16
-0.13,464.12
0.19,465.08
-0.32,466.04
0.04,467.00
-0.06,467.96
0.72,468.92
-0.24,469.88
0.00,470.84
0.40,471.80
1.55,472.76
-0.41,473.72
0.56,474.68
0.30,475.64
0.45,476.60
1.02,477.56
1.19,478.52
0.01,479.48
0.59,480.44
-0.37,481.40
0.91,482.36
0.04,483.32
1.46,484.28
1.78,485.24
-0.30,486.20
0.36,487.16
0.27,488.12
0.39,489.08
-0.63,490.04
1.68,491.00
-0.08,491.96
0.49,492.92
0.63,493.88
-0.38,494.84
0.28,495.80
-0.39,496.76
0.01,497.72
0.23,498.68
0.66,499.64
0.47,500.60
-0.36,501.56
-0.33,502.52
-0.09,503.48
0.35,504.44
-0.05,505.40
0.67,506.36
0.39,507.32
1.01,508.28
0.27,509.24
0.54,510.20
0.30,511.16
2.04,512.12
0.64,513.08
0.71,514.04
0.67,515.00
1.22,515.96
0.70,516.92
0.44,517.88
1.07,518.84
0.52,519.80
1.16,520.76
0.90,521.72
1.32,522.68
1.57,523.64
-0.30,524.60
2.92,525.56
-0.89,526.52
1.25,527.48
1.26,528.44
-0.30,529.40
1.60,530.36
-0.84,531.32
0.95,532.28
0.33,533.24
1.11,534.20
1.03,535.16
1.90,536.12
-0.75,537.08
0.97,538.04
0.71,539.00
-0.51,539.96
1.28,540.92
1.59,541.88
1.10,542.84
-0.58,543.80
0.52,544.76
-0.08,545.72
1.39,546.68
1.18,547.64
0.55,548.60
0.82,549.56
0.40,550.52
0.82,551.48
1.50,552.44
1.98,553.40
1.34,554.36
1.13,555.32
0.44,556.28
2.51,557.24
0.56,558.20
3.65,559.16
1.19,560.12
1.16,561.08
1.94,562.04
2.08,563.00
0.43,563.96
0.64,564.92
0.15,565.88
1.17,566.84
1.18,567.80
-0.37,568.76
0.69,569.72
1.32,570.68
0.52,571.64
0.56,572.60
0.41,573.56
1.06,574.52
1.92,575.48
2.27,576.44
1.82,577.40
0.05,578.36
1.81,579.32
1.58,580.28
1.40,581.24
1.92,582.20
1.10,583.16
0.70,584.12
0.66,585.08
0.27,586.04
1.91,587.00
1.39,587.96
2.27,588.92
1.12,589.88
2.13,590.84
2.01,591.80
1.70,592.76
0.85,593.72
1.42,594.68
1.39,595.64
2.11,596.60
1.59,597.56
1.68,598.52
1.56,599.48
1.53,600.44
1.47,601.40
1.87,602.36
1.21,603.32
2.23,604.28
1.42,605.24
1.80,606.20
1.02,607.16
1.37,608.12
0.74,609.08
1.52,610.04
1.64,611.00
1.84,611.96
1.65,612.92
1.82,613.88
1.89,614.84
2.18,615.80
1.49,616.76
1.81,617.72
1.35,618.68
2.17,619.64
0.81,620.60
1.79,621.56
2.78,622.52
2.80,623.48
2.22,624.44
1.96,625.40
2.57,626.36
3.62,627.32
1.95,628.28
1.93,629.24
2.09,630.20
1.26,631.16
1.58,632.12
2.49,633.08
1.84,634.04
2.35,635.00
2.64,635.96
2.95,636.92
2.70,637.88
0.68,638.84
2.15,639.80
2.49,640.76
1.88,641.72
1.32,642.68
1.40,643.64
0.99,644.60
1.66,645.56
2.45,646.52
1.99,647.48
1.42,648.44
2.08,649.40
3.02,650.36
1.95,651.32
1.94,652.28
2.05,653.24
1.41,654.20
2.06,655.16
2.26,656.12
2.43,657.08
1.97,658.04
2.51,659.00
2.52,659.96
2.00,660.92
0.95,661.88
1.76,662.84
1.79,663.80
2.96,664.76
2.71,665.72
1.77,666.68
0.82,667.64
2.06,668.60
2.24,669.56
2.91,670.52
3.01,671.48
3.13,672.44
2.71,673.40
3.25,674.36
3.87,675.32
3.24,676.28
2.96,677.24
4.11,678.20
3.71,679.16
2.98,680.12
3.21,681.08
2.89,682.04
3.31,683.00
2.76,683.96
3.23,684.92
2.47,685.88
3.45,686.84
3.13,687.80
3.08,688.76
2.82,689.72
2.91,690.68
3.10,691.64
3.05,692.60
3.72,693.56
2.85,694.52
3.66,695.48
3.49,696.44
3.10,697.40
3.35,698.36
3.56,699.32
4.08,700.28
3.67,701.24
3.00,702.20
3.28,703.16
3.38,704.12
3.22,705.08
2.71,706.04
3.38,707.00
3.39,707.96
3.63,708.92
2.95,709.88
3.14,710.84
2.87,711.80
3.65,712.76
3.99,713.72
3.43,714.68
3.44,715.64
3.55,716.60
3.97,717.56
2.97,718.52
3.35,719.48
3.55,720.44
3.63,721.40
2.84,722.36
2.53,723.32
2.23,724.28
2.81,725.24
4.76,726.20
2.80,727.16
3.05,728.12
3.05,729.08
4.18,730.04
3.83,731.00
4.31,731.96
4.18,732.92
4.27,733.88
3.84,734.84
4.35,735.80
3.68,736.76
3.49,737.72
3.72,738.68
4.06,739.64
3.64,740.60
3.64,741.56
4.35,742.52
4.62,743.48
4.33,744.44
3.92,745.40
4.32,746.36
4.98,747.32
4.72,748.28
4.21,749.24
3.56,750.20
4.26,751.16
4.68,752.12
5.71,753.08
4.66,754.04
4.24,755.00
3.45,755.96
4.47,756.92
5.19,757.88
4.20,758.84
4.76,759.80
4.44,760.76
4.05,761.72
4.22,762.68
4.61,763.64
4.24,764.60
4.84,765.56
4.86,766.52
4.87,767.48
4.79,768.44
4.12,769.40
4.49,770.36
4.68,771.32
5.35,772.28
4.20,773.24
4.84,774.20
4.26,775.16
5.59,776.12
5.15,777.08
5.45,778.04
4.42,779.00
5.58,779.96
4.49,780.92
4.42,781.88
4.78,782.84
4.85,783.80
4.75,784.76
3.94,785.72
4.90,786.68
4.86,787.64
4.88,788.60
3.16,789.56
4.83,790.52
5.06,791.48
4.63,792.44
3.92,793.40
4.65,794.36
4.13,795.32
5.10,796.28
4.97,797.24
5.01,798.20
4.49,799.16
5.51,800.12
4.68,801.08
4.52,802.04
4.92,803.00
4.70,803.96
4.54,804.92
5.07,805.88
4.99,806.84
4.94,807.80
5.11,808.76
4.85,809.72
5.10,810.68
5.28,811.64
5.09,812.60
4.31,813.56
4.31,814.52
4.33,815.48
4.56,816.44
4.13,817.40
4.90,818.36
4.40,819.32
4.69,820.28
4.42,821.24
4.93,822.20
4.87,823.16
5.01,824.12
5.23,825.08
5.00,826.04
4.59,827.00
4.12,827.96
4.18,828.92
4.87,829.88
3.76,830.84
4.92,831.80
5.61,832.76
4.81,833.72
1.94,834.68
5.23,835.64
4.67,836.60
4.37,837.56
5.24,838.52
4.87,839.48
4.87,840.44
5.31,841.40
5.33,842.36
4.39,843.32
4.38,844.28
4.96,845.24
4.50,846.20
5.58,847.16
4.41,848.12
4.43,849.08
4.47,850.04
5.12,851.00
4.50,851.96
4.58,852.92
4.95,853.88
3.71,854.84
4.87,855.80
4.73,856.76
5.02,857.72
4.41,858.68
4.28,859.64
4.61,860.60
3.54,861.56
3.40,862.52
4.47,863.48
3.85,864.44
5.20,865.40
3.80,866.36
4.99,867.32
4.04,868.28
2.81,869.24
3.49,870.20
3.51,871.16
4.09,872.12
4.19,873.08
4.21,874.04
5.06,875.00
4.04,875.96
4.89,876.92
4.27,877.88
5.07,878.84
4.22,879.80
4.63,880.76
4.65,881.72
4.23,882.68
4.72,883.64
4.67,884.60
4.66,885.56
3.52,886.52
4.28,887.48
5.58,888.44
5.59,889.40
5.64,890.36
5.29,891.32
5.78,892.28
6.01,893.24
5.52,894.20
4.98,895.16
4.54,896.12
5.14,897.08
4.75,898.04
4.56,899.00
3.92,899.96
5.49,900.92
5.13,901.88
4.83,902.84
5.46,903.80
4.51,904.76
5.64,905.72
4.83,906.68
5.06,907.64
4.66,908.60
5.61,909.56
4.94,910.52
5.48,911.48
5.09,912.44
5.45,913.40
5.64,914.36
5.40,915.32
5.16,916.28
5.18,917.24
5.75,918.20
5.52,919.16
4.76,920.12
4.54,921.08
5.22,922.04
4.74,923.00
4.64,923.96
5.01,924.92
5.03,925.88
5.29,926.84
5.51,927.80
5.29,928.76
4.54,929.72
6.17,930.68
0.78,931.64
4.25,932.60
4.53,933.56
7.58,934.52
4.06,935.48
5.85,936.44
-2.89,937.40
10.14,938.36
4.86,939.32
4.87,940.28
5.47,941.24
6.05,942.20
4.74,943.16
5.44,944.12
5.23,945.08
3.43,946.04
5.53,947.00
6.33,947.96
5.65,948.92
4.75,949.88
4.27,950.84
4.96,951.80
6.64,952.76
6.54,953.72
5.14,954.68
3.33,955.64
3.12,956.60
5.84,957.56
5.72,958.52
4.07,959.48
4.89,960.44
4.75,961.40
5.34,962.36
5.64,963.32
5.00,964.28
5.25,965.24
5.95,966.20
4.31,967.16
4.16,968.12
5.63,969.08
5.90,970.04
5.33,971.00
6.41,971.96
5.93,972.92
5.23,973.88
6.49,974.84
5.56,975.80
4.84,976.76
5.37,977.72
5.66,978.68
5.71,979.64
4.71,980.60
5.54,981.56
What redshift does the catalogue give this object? 0.682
